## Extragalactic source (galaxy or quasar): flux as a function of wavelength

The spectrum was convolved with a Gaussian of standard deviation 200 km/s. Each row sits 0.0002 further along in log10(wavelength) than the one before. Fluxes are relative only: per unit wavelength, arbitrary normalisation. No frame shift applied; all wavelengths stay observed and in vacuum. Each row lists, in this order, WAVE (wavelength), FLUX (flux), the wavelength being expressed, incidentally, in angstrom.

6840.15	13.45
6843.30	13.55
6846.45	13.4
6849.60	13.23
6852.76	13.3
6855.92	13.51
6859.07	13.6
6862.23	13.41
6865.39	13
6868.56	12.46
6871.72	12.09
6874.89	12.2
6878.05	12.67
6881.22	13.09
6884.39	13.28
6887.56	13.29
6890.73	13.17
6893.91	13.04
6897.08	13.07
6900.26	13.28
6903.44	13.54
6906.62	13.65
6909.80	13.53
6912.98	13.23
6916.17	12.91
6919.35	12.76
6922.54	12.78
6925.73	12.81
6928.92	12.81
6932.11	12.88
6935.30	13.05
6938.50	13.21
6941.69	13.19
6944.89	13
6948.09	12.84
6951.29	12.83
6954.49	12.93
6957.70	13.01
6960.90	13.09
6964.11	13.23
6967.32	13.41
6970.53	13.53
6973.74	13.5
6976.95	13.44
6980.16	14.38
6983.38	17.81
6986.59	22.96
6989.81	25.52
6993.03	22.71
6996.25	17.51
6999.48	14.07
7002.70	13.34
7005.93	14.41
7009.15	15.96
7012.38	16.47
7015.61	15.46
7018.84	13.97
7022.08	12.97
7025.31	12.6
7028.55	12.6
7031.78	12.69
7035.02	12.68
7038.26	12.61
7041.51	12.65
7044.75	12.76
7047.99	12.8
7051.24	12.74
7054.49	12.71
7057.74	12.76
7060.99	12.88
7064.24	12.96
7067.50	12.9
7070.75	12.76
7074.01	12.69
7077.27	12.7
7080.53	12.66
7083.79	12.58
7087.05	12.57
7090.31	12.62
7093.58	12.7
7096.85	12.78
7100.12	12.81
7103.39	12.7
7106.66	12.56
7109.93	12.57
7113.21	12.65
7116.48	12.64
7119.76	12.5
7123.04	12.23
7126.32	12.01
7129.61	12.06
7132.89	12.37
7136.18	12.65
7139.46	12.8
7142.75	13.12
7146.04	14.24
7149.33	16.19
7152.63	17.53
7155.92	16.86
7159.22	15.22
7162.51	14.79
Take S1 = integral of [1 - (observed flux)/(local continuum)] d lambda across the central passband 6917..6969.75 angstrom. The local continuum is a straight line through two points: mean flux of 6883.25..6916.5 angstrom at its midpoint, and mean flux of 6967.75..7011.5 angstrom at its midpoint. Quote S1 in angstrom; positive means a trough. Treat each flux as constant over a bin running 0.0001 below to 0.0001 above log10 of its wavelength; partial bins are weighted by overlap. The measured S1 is 6.9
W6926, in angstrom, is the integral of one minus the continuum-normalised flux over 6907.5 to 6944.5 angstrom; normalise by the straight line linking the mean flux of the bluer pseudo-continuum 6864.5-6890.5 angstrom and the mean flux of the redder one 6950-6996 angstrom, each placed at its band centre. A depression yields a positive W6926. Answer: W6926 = 3.5 angstrom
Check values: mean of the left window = 12.8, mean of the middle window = 13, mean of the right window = 16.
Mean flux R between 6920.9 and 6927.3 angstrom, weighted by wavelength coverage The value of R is 12.8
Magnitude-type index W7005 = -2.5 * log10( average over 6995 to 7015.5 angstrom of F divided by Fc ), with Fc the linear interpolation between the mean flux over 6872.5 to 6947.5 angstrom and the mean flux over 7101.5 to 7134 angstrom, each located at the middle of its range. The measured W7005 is -0.19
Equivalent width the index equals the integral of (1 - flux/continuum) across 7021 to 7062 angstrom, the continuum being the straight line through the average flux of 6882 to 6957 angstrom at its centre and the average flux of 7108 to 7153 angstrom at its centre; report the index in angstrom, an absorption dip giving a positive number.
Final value 1.2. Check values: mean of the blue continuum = 13.1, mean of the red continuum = 13.1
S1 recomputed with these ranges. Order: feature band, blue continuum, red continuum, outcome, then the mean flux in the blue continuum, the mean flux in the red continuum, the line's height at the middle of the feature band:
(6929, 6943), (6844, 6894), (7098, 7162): 0.12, 13.1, 13.5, 13.2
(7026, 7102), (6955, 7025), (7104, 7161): 9.52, 15.6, 13.5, 14.5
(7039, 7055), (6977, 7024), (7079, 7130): 2.34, 16.8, 12.6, 14.9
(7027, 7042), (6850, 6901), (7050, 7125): 0.14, 13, 12.7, 12.8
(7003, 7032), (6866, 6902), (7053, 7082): -3.06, 12.9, 12.8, 12.8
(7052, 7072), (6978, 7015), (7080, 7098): 1.80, 17.6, 12.6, 14.1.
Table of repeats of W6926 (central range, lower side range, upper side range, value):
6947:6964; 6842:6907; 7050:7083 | 0.01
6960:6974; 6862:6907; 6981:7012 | 2.83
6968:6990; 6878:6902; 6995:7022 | -3.12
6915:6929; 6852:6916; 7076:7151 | 0.27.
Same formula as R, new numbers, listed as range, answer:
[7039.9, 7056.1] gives 12.7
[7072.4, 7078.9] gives 12.7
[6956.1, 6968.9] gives 13.2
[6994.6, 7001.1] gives 15.8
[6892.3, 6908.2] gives 13.3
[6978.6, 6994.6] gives 20.7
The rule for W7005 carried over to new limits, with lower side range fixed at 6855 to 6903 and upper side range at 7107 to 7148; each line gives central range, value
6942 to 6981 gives -0.03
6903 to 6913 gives -0.05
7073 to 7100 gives 0.01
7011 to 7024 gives -0.14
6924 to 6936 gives 0.01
